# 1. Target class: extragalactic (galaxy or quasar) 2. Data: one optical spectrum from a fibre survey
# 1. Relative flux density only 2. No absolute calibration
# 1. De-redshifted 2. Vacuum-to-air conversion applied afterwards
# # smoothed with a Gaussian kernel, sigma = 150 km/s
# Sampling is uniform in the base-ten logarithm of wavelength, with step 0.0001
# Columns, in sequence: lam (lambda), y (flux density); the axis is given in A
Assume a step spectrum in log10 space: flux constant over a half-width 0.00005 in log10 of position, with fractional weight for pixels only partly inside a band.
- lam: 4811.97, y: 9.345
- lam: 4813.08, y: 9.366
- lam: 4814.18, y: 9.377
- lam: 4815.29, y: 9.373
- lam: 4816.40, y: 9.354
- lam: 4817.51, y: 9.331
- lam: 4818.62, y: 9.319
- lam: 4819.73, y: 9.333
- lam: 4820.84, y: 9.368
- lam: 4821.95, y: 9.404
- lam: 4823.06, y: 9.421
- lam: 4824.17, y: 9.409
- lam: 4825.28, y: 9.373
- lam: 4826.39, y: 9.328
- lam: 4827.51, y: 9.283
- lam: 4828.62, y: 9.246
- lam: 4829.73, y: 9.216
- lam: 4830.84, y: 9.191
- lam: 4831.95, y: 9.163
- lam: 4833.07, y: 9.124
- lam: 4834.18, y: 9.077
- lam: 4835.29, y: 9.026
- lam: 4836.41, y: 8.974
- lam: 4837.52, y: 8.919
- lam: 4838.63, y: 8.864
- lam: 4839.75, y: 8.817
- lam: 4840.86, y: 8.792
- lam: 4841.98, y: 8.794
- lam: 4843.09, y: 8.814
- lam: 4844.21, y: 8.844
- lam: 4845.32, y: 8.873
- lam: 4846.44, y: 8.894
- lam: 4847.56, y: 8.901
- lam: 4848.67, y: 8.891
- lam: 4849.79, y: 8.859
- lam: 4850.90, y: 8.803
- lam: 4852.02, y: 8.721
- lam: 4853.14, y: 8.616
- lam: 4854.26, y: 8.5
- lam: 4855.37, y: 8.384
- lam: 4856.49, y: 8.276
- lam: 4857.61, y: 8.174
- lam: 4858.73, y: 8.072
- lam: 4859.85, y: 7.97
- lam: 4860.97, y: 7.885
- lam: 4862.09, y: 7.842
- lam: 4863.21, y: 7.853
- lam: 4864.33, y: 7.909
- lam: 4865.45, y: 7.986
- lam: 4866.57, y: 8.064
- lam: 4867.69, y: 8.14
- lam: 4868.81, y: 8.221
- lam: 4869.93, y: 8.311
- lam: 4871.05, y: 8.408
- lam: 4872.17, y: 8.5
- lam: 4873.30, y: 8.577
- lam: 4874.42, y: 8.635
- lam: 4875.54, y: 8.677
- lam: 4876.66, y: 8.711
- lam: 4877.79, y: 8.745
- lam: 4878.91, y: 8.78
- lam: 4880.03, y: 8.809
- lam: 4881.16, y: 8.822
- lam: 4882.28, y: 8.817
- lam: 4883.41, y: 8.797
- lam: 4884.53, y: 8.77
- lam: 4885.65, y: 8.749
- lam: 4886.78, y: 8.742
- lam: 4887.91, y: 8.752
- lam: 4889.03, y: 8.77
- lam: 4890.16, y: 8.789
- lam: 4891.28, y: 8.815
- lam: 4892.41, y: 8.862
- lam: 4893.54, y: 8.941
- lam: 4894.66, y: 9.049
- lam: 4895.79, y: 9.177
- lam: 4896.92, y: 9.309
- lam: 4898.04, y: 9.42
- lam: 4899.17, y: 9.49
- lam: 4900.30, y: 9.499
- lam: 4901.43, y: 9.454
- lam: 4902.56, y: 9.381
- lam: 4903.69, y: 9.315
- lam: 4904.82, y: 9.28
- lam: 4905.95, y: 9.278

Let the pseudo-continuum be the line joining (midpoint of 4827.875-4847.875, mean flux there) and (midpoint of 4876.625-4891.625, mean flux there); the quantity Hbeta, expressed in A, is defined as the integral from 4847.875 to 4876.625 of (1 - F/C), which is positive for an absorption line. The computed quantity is 1.7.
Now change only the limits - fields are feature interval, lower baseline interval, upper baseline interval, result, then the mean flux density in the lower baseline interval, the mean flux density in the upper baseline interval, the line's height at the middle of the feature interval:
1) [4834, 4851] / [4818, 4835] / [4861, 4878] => 0.05 A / 9.28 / 8.28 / 8.91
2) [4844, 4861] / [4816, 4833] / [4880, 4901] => 1.13 A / 9.31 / 8.97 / 9.17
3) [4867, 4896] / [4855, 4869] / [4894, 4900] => 0.15 A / 8.05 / 9.3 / 8.75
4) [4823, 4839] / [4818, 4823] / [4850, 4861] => -0.18 A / 9.36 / 8.38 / 9.07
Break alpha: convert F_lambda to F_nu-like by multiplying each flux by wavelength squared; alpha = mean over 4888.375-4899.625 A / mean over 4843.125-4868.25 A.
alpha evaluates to 1.1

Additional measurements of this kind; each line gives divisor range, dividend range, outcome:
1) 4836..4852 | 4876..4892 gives 1.01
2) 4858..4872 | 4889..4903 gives 1.15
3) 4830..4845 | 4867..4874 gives 0.95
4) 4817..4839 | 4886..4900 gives 1.00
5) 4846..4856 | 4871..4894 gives 1.01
